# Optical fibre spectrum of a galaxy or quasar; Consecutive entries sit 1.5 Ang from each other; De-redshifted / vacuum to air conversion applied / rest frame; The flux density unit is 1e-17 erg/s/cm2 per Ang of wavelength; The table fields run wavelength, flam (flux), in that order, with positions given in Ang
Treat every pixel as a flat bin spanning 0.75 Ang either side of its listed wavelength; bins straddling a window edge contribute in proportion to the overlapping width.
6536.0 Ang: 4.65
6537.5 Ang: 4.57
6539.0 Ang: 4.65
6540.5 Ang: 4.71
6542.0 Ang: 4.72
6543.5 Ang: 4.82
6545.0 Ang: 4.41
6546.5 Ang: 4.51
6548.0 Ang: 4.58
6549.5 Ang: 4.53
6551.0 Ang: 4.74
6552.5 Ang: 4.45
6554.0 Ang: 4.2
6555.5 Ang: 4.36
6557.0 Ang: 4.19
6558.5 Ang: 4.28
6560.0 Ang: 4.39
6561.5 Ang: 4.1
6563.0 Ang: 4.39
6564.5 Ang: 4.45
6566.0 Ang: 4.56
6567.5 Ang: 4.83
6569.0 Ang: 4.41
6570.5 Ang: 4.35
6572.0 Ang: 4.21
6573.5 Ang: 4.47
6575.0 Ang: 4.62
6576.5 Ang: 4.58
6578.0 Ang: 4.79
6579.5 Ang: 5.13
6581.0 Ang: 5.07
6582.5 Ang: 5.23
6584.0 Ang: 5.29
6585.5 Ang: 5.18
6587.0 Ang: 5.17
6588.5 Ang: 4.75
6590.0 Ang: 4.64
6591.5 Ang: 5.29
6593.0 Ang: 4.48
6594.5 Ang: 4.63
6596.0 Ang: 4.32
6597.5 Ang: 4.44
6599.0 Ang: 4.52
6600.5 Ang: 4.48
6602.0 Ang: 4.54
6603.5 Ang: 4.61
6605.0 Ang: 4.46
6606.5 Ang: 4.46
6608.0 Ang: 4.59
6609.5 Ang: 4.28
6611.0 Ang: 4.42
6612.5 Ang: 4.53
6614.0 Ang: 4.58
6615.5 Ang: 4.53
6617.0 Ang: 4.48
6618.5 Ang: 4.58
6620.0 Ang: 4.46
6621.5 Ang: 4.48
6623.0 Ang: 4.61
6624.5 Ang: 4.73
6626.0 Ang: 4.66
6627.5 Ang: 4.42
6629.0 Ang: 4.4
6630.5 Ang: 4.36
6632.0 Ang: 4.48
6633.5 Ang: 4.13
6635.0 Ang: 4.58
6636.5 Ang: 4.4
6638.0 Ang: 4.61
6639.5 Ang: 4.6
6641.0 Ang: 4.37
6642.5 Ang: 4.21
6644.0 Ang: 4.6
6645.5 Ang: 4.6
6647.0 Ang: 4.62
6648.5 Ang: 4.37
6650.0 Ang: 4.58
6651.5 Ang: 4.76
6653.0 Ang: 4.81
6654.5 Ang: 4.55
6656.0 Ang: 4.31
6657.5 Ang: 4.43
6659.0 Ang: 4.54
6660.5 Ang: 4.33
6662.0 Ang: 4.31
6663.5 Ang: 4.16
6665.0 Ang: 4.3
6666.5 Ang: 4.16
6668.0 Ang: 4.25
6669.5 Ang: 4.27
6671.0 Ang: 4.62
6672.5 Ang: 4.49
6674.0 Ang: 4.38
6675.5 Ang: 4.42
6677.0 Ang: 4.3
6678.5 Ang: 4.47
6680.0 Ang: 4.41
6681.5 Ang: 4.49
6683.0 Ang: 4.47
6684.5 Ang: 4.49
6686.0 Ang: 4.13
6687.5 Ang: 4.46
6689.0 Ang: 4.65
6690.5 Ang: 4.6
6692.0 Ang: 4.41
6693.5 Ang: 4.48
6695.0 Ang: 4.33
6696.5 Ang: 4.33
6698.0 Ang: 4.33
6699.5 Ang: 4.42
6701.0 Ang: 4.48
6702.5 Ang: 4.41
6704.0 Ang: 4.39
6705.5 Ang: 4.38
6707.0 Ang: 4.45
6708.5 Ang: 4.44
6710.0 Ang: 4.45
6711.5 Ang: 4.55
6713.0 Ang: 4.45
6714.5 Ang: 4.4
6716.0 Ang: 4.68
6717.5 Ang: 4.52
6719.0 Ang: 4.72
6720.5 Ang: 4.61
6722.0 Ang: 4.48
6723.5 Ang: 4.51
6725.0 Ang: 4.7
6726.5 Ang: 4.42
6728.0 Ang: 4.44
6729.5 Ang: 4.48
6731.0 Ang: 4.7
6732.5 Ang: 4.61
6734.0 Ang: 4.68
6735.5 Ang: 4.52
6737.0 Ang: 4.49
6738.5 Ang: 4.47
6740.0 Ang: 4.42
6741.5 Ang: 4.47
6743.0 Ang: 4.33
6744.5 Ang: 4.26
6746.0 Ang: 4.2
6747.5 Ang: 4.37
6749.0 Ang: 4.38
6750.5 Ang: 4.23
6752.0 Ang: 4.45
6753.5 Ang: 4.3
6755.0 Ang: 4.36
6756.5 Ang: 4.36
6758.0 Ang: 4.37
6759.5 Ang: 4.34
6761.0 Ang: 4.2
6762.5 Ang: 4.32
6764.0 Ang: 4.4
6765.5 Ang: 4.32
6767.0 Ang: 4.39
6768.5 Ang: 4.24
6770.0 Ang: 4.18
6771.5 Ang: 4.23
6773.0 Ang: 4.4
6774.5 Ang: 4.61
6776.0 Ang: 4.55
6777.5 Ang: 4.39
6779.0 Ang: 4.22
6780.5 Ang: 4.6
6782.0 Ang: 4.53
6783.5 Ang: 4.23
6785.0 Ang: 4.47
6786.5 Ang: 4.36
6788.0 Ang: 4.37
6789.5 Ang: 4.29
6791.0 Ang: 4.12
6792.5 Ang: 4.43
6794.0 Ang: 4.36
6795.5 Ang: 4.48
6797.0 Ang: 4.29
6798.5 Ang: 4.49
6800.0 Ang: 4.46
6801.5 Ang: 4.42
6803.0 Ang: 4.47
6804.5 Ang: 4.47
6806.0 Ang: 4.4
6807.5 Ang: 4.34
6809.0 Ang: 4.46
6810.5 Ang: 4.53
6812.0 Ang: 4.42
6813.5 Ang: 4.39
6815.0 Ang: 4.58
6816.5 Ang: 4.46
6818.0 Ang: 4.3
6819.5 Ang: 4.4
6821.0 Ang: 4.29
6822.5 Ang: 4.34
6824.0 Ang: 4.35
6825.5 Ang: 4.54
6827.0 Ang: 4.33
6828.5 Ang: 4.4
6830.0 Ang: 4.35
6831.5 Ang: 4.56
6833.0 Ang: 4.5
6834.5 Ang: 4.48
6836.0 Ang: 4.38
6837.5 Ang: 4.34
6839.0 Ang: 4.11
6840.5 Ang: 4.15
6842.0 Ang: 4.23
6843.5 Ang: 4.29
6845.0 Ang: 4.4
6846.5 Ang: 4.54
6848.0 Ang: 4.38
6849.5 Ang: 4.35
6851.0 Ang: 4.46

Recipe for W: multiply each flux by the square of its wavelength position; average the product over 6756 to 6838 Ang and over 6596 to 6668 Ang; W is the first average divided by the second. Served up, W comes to 1.03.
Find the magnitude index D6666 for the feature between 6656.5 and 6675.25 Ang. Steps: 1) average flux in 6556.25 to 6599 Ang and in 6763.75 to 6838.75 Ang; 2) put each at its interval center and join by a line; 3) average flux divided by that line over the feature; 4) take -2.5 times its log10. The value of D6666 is 0.05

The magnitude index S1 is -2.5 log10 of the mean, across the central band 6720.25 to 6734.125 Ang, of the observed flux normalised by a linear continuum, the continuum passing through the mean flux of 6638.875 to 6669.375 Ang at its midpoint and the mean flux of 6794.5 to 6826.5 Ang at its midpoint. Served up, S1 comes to -0.03 mag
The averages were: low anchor 4.44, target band 4.56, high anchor 4.42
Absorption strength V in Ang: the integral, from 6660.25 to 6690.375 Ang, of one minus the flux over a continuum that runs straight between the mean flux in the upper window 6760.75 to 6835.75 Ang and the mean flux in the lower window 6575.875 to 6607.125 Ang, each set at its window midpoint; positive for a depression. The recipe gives 1.5 Ang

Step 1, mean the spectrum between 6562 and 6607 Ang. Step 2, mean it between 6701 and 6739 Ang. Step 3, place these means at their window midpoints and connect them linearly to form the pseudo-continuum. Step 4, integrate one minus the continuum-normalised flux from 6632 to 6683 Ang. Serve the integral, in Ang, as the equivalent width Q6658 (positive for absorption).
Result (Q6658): 1.69 Ang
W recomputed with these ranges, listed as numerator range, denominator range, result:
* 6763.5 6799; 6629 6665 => 1.02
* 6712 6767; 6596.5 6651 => 1.02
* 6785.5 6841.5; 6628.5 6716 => 1.03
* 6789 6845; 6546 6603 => 1.02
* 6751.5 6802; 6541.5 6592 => 1.00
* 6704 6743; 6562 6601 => 1.00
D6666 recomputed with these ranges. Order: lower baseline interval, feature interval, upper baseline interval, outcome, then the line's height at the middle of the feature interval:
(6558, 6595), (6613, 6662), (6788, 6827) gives 0.03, 4.62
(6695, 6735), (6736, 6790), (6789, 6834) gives 0.02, 4.45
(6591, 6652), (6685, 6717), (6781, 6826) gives 0.01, 4.47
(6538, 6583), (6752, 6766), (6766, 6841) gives 0.02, 4.42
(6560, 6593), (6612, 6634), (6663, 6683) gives 0.01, 4.55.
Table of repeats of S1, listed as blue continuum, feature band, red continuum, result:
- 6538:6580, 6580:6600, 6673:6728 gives -0.080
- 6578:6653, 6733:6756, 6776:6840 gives 0.017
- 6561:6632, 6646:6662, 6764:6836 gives 0.007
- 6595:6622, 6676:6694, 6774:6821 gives 0.003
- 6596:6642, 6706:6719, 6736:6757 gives -0.026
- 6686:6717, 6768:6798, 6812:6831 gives 0.011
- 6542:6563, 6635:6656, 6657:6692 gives -0.032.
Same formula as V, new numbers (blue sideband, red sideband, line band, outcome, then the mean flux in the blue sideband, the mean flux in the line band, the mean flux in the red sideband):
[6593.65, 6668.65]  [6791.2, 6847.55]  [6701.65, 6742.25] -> -0.7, 4.47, 4.51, 4.4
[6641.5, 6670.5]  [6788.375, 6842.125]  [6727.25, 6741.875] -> -0.4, 4.43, 4.53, 4.39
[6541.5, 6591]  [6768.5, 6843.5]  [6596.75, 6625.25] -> 0.4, 4.62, 4.51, 4.39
